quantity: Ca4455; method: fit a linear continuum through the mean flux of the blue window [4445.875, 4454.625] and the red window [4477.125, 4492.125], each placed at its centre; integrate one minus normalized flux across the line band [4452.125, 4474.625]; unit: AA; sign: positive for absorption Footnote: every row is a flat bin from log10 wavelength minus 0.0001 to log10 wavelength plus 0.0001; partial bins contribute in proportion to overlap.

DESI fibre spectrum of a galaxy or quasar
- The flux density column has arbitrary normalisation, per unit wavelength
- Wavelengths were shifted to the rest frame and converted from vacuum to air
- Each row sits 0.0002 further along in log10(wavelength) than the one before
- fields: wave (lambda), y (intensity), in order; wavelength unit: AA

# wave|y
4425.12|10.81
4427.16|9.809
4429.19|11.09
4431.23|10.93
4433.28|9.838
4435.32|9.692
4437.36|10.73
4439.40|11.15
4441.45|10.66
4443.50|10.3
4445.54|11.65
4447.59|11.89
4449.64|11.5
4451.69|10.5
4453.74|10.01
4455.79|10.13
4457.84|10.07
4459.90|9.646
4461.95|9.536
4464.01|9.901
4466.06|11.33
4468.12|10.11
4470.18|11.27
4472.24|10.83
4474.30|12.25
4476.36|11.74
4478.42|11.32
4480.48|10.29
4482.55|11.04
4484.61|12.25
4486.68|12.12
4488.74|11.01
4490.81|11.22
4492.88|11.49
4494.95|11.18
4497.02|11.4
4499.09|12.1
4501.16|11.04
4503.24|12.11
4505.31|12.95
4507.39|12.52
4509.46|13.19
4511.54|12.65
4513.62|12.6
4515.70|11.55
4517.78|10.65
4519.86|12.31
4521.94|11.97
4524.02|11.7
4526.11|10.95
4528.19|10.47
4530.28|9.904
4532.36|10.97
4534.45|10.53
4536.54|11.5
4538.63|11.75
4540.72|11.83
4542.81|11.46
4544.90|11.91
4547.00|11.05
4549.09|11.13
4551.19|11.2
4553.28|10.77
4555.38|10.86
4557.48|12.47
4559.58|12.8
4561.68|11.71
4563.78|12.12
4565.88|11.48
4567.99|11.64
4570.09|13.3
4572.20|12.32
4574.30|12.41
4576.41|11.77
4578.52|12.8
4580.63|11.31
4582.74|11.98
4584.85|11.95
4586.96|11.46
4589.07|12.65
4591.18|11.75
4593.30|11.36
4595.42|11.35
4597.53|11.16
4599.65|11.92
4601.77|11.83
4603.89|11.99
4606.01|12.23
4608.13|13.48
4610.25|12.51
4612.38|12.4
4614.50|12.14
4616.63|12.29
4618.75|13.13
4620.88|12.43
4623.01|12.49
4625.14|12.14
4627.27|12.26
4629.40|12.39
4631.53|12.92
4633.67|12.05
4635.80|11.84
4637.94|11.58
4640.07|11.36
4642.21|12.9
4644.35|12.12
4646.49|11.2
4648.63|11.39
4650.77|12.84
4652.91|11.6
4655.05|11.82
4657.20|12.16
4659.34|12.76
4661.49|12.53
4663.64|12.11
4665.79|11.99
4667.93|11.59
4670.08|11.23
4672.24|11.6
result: 1.5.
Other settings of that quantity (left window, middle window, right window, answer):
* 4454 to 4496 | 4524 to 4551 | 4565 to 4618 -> 0.9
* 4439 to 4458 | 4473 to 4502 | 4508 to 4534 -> -0.6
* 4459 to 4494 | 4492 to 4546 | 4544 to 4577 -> -1.1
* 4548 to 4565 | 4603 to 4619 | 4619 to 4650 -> -0.7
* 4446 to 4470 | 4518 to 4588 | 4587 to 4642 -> -0.8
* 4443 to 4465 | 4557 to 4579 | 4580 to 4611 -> -1.1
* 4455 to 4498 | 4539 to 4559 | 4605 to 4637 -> 0.4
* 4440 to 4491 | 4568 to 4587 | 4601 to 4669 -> -0.6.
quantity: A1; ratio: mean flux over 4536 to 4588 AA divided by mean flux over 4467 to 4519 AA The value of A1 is 1.0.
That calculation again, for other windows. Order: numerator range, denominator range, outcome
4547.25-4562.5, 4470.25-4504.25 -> 1.01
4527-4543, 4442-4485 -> 1.02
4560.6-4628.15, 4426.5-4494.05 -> 1.12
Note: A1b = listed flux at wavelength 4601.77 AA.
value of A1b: 11.83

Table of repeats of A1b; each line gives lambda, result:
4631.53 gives 12.92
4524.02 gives 11.7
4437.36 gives 10.73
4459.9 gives 9.646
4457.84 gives 10.07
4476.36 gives 11.74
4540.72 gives 11.83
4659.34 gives 12.76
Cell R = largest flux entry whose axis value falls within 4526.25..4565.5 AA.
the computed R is 12.8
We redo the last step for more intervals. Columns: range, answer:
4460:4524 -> 13.19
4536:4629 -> 13.48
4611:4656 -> 13.13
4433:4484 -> 12.25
